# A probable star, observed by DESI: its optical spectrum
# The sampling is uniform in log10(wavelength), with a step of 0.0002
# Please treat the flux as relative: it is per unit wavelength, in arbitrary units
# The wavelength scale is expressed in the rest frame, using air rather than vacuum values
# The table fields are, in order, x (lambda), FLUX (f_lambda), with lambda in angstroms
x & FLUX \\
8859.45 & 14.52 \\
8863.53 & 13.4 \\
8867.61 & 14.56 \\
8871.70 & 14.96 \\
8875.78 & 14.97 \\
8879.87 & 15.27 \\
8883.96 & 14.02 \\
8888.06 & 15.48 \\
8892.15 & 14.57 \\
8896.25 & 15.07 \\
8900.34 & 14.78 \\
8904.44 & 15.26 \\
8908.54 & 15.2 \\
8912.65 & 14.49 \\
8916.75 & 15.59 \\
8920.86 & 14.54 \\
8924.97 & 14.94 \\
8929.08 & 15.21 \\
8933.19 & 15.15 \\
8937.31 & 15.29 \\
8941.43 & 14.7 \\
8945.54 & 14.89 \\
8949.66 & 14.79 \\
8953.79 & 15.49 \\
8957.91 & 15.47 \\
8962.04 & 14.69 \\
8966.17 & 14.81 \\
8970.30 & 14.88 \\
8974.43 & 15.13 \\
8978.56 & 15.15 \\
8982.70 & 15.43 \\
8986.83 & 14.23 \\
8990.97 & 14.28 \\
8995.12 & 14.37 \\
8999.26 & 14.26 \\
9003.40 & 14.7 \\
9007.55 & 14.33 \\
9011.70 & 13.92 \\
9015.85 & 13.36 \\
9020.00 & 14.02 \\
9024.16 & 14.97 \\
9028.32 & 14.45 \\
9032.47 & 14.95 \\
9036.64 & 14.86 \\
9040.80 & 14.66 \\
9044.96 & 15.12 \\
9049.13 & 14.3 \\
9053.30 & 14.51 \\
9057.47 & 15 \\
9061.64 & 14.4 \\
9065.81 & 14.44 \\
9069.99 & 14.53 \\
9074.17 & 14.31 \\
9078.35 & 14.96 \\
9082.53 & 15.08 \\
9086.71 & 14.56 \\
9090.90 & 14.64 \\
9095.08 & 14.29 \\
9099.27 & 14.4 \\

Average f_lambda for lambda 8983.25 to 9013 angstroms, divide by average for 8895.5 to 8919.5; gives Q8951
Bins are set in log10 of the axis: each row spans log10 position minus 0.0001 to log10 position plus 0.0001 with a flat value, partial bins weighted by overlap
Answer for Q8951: 0.95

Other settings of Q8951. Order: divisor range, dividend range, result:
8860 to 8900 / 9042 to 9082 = 1.00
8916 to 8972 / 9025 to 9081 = 0.98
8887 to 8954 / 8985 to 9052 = 0.96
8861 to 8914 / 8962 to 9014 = 0.99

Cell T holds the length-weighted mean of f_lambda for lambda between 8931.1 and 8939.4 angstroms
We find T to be 15.2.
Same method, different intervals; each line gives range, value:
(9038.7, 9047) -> 14.9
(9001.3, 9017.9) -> 14.1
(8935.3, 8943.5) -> 15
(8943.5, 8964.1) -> 15.1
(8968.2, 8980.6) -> 15.1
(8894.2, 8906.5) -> 15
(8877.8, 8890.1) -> 14.9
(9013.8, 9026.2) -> 14.1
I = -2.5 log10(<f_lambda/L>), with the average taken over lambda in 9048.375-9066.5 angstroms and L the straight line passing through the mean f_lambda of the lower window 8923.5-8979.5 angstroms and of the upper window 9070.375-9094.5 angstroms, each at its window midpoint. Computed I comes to 0.014 mag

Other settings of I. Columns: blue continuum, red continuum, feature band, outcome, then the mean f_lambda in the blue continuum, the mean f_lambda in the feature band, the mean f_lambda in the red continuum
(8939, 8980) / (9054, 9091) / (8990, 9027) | 0.05 mag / 15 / 14.2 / 14.7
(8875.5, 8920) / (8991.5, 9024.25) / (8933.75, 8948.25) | -0.02 mag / 15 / 15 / 14.2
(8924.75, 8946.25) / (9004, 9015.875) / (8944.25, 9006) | -0.02 mag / 15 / 14.8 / 14.1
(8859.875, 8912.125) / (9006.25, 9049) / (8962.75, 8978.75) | -0.03 mag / 14.8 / 15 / 14.5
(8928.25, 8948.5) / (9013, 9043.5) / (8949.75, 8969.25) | -0.01 mag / 15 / 15.1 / 14.5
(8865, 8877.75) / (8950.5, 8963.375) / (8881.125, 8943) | 0.00 mag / 14.8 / 15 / 15.2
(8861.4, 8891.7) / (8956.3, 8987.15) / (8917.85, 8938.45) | -0.01 mag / 14.7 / 15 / 15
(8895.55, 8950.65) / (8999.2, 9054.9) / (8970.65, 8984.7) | -0.03 mag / 15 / 15.2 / 14.5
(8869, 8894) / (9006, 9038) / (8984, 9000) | 0.01 mag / 14.9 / 14.3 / 14.3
